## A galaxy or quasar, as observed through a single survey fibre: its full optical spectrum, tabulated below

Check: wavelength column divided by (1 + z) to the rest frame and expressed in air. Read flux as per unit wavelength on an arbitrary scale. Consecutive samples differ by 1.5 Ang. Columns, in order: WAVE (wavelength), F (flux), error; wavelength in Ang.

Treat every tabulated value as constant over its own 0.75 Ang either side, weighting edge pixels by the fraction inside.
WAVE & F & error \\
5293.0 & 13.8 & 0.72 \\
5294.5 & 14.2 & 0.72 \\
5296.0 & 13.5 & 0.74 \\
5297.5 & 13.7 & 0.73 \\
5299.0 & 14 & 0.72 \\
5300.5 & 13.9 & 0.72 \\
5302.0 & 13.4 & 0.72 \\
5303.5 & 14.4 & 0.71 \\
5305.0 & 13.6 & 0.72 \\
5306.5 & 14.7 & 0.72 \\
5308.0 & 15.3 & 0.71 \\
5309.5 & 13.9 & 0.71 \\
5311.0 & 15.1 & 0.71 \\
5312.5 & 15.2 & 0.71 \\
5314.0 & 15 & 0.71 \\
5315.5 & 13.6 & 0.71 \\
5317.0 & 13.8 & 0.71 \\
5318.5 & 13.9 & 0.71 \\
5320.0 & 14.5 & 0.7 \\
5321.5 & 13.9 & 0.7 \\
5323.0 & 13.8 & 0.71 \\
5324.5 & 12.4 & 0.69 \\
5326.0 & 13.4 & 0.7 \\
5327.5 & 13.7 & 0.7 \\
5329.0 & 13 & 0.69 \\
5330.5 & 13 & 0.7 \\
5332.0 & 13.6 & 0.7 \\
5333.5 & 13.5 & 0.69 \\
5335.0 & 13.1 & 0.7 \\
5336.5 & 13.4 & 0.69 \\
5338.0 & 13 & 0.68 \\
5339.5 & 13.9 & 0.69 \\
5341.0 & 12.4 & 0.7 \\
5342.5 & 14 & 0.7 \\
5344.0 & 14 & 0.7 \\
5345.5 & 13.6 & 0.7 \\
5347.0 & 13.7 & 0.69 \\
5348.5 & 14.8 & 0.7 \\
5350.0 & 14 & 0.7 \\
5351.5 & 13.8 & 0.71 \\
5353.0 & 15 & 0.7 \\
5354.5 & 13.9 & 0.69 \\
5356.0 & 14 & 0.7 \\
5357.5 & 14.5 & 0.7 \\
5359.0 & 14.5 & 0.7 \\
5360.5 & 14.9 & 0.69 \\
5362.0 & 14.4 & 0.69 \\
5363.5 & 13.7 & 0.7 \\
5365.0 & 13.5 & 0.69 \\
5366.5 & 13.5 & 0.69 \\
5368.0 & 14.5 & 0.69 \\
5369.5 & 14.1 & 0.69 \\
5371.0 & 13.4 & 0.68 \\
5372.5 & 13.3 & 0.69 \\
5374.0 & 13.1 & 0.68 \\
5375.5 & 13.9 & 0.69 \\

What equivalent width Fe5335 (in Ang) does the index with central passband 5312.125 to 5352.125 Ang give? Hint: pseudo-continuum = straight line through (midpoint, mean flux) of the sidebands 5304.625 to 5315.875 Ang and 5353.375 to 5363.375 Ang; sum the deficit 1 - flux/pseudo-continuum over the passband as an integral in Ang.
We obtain 2.2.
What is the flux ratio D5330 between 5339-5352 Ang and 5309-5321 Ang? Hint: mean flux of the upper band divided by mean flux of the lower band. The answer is 1.0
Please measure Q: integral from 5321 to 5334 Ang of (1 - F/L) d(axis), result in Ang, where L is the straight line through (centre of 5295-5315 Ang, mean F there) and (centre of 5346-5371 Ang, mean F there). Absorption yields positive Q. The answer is 0.79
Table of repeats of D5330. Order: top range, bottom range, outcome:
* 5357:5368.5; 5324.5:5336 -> 1.07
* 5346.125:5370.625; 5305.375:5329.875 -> 1.01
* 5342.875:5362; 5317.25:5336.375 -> 1.05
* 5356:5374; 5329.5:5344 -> 1.05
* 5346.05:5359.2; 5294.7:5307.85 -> 1.02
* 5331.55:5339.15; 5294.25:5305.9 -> 0.96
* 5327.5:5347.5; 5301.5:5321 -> 0.93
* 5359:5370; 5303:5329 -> 1.00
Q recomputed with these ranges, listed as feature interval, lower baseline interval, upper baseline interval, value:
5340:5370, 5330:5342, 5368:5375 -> -1.3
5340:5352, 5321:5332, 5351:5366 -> 0.1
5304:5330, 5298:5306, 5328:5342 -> -0.9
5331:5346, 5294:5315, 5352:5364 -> 0.9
